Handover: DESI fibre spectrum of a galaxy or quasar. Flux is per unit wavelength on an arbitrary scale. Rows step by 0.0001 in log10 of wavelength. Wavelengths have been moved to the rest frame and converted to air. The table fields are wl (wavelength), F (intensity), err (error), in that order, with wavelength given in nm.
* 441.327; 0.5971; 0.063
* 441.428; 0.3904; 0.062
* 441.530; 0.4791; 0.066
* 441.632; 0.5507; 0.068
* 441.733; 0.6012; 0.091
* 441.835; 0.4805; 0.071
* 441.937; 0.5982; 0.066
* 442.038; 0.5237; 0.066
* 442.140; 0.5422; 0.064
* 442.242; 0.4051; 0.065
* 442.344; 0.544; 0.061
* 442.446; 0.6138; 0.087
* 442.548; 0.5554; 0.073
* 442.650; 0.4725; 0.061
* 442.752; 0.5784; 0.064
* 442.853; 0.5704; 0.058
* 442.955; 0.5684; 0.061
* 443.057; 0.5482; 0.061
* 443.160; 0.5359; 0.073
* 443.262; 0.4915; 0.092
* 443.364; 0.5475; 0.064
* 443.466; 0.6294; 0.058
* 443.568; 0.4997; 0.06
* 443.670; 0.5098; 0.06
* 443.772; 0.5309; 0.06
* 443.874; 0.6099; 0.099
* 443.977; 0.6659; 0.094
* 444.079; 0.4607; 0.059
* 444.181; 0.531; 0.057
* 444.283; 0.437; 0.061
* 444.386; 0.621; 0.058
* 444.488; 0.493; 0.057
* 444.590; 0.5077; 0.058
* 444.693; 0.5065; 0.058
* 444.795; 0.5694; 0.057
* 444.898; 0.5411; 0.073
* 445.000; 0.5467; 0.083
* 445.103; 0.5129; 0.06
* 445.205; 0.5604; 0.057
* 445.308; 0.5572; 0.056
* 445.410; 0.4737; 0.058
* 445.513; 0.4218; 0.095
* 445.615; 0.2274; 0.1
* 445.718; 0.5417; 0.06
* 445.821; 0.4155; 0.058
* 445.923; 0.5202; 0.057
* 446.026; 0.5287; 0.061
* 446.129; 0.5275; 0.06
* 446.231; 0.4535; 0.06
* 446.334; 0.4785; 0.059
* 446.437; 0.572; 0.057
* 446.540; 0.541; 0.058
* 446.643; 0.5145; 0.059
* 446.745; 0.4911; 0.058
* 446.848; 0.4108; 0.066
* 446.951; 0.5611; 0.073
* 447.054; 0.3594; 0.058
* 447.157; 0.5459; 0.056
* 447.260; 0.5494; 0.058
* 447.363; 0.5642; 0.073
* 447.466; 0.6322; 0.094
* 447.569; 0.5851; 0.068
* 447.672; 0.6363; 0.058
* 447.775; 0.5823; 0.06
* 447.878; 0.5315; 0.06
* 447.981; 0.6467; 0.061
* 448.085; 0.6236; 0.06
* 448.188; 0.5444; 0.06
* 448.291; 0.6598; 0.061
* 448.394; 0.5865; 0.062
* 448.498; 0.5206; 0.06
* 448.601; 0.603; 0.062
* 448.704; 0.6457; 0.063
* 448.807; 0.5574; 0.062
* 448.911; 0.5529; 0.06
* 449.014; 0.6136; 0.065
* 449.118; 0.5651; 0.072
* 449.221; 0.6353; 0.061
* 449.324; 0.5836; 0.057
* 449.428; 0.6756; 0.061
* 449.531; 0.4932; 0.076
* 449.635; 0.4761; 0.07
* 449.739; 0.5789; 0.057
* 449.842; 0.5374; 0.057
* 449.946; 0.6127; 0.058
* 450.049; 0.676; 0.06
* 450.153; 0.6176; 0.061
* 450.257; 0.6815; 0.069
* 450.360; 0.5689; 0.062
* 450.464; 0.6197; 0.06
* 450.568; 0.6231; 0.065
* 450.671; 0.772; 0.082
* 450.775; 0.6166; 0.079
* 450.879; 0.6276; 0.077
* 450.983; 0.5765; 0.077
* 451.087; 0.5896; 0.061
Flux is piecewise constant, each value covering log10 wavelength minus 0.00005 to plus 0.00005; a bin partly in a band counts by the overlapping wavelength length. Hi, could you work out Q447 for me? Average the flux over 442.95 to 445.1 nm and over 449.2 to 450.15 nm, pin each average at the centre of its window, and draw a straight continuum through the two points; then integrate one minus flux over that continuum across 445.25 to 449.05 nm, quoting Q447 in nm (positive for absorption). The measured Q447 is 0.21 nm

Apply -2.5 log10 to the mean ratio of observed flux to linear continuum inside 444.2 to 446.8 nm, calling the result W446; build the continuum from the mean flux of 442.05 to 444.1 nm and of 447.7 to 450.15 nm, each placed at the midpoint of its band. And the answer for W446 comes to 0.122 mag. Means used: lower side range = 0.545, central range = 0.503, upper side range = 0.588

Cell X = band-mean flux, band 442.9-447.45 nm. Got 0.516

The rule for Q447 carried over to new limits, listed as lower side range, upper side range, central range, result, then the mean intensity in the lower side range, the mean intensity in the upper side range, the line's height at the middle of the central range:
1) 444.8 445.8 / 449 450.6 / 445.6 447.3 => 0.09 nm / 0.488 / 0.597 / 0.516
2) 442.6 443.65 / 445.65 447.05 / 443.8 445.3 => -0.05 nm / 0.543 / 0.496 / 0.523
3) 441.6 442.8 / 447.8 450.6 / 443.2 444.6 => 0.03 nm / 0.539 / 0.593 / 0.552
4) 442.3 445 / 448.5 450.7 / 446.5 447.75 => 0.09 nm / 0.544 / 0.601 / 0.577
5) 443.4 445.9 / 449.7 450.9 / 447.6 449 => -0.01 nm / 0.516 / 0.629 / 0.589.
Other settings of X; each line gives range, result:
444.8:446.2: 0.492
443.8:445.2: 0.539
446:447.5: 0.514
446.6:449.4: 0.568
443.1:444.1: 0.55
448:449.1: 0.591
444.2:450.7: 0.552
